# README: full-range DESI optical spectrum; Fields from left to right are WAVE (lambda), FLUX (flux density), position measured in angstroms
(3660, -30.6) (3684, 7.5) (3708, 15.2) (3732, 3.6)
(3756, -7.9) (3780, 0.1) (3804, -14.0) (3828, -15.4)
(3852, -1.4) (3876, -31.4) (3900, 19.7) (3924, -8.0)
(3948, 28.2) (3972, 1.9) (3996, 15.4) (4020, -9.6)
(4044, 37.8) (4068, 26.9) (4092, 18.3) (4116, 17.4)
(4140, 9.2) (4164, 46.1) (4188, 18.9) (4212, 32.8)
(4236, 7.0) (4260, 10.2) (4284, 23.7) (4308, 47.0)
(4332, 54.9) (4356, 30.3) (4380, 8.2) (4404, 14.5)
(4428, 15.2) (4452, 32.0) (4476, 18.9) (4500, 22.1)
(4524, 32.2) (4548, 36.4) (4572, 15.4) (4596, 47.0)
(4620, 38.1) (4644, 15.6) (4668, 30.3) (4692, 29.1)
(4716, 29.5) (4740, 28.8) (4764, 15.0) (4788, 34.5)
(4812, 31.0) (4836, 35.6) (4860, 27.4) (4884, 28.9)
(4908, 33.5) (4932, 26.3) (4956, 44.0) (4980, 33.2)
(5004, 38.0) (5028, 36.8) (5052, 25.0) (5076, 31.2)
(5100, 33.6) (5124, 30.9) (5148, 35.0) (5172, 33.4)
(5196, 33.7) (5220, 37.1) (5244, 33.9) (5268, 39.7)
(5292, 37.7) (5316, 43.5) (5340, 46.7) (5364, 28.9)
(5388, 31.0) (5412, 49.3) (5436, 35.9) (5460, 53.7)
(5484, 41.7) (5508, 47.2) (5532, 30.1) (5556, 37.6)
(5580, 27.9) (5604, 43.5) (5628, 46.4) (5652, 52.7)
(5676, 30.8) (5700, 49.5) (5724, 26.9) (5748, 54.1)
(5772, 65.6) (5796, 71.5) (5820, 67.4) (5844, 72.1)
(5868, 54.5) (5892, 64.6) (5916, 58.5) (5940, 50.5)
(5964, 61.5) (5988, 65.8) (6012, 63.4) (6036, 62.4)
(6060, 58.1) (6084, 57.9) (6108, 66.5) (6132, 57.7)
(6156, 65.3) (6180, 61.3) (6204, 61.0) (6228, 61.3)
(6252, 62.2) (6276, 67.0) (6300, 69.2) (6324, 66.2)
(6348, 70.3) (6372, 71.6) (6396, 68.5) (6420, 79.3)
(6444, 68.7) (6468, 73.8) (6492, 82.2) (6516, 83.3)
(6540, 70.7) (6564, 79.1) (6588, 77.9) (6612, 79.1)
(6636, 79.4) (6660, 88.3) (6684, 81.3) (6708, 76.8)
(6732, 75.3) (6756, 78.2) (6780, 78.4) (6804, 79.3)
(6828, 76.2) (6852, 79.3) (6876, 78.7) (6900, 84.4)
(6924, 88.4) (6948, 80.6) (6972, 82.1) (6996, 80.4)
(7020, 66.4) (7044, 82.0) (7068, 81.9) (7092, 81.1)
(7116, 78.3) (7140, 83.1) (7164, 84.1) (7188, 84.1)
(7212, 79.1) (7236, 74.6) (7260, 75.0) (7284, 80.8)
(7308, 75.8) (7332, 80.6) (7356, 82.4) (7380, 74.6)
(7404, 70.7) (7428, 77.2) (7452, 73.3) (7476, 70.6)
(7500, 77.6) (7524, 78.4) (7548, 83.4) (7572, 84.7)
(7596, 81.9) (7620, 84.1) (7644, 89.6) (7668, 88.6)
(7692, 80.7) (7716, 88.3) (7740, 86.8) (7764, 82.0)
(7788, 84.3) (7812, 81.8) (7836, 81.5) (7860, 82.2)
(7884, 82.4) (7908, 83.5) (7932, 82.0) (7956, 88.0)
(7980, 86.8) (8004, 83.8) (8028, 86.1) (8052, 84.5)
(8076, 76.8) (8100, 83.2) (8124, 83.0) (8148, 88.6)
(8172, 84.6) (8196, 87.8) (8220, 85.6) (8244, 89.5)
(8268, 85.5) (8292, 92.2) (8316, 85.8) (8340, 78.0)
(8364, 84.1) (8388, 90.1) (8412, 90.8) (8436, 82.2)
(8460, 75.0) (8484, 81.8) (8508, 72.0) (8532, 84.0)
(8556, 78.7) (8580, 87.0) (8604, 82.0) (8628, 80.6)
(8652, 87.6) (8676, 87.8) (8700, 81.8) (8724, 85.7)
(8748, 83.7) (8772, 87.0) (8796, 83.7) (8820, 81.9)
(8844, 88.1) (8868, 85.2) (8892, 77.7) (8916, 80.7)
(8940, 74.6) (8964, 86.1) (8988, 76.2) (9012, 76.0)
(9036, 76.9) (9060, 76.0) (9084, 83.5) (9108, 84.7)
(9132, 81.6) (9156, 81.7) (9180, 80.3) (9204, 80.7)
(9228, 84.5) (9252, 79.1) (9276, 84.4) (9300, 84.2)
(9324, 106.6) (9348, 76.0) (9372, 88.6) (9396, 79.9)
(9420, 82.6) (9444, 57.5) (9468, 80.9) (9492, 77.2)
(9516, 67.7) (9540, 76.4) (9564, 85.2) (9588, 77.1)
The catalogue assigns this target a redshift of 0.444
